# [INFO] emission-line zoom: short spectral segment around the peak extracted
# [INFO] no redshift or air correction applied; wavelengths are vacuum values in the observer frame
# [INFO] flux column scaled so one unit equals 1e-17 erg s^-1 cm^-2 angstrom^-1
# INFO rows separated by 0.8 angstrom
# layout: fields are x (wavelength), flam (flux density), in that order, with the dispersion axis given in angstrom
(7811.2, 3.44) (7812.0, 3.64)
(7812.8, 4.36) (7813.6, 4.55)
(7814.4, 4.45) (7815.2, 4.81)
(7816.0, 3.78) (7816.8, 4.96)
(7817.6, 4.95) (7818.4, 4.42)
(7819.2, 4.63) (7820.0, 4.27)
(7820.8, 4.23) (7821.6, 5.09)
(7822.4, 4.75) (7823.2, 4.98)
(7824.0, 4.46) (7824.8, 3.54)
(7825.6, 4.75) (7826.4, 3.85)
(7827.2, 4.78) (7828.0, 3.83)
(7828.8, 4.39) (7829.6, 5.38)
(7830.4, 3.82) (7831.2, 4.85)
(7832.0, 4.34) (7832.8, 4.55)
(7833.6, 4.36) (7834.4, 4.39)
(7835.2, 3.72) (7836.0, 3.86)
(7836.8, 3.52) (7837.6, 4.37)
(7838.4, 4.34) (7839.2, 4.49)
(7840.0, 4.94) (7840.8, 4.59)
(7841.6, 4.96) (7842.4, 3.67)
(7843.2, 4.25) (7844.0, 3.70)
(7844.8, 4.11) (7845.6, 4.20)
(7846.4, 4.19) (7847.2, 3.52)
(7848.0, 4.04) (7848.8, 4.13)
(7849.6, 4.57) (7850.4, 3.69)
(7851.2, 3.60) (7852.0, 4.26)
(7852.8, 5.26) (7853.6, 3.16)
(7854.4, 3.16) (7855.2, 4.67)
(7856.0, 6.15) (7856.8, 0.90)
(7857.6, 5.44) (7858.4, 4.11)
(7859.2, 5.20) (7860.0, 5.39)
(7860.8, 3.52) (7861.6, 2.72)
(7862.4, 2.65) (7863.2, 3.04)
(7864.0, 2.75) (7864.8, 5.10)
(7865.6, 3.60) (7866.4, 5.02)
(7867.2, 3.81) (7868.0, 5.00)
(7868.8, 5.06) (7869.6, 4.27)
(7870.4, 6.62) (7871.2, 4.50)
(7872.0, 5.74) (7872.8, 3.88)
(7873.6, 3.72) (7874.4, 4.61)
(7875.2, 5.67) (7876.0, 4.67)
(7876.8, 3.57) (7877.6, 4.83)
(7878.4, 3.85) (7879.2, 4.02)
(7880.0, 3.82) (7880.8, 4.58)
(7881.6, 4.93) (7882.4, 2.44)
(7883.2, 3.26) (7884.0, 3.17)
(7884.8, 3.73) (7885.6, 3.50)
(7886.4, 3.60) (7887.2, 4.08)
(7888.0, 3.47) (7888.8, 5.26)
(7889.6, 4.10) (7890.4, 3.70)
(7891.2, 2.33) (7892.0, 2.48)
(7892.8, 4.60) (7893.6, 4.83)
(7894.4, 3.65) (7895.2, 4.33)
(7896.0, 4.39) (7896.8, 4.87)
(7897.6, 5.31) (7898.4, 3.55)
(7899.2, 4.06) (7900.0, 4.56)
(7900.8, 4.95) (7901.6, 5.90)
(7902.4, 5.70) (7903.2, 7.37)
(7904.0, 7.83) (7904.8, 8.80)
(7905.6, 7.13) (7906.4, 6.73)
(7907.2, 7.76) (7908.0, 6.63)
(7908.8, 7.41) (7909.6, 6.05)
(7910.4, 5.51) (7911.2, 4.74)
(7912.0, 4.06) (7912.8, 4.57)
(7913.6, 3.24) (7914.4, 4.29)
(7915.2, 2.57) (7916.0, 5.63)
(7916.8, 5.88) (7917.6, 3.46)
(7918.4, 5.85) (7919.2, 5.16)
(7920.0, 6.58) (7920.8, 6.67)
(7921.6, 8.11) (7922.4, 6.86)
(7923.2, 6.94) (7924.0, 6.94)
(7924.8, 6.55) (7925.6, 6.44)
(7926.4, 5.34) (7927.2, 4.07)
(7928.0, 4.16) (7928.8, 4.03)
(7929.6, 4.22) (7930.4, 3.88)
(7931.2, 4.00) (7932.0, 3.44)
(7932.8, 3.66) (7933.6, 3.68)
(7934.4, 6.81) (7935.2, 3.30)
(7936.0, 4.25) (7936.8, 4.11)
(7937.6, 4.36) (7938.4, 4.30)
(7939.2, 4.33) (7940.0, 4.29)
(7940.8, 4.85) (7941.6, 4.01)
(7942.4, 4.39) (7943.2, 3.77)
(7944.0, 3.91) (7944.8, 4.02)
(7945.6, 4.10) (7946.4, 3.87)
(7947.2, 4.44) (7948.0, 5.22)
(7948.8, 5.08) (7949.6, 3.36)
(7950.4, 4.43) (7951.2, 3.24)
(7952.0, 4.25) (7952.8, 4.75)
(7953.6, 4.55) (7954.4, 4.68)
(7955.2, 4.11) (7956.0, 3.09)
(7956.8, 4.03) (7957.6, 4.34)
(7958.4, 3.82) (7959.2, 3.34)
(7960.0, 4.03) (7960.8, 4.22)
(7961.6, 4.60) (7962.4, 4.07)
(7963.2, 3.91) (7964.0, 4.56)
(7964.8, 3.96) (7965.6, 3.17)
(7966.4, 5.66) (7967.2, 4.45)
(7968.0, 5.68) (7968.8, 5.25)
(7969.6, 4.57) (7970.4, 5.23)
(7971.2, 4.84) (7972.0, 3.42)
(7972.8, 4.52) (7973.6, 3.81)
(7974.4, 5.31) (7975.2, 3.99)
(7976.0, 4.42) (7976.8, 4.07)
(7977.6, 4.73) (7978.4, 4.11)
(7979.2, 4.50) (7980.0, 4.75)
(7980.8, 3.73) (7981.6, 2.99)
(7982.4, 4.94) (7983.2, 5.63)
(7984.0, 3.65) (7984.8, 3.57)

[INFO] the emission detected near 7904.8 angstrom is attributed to [S II] 6716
